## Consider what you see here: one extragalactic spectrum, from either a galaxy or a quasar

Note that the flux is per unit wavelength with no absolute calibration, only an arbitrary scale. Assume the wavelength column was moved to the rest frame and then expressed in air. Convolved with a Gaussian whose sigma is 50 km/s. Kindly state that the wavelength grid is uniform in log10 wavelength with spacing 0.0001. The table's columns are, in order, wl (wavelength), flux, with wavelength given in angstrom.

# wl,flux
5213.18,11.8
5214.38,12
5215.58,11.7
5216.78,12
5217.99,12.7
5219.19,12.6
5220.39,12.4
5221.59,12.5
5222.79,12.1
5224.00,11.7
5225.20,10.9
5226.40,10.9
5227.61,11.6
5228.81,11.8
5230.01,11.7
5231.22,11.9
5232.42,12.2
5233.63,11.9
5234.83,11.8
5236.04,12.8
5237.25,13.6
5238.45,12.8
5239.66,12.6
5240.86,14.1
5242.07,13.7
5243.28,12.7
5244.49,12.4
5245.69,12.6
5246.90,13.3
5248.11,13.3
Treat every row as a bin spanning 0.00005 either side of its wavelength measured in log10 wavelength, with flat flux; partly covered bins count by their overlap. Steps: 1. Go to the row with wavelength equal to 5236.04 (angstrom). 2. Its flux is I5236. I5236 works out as 12.8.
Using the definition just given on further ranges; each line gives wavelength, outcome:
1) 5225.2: 10.9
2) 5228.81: 11.8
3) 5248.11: 13.3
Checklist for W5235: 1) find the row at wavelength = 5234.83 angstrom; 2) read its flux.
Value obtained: 11.8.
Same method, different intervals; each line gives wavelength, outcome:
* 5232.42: 12.2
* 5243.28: 12.7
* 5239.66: 12.6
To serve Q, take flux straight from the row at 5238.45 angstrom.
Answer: 12.8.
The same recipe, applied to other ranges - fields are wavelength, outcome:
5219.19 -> 12.6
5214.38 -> 12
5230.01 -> 11.7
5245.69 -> 12.6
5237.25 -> 13.6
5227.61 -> 11.6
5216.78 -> 12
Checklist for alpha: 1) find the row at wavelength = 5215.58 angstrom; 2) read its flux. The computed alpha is 11.7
